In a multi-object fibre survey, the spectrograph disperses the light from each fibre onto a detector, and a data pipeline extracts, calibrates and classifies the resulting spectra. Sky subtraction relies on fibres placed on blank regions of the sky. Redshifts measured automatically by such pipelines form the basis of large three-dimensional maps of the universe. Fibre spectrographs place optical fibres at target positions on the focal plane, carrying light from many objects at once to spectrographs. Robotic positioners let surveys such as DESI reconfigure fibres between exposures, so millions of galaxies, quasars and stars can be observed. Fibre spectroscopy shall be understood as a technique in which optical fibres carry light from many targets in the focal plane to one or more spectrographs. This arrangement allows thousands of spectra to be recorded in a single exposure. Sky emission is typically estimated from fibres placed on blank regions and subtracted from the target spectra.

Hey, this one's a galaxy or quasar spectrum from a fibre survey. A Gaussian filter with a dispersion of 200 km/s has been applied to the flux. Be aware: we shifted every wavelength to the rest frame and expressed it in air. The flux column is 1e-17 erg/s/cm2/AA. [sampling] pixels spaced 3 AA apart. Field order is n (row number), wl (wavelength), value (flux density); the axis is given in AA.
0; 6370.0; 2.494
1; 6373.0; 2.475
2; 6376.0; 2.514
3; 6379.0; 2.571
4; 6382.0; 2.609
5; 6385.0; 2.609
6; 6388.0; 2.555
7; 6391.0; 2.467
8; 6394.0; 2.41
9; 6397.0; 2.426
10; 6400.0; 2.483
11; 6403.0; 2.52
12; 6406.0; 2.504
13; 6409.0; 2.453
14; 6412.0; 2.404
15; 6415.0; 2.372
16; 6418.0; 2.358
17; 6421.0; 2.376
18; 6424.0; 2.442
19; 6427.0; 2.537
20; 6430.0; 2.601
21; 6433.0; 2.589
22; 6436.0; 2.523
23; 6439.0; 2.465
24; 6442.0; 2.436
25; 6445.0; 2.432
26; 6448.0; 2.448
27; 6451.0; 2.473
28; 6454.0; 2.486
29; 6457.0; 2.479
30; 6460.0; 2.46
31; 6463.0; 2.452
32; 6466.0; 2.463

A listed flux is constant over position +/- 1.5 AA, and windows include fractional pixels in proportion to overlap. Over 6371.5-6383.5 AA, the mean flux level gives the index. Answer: 2.54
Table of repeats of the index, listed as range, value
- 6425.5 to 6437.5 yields 2.56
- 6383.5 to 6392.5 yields 2.54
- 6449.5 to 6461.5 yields 2.47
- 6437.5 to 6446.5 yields 2.44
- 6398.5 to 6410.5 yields 2.49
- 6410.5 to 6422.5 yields 2.38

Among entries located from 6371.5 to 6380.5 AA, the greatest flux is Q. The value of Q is 2.571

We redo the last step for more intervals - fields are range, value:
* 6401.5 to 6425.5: 2.52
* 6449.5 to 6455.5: 2.486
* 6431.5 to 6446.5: 2.589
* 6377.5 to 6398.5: 2.609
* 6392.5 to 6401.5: 2.483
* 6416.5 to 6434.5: 2.601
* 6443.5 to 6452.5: 2.473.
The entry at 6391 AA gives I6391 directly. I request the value 2.467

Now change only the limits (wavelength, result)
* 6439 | 2.465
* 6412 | 2.404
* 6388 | 2.555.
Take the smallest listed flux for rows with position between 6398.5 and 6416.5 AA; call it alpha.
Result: 2.372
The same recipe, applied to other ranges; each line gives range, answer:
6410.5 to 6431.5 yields 2.358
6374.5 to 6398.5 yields 2.41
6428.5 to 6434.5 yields 2.589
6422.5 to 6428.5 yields 2.442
